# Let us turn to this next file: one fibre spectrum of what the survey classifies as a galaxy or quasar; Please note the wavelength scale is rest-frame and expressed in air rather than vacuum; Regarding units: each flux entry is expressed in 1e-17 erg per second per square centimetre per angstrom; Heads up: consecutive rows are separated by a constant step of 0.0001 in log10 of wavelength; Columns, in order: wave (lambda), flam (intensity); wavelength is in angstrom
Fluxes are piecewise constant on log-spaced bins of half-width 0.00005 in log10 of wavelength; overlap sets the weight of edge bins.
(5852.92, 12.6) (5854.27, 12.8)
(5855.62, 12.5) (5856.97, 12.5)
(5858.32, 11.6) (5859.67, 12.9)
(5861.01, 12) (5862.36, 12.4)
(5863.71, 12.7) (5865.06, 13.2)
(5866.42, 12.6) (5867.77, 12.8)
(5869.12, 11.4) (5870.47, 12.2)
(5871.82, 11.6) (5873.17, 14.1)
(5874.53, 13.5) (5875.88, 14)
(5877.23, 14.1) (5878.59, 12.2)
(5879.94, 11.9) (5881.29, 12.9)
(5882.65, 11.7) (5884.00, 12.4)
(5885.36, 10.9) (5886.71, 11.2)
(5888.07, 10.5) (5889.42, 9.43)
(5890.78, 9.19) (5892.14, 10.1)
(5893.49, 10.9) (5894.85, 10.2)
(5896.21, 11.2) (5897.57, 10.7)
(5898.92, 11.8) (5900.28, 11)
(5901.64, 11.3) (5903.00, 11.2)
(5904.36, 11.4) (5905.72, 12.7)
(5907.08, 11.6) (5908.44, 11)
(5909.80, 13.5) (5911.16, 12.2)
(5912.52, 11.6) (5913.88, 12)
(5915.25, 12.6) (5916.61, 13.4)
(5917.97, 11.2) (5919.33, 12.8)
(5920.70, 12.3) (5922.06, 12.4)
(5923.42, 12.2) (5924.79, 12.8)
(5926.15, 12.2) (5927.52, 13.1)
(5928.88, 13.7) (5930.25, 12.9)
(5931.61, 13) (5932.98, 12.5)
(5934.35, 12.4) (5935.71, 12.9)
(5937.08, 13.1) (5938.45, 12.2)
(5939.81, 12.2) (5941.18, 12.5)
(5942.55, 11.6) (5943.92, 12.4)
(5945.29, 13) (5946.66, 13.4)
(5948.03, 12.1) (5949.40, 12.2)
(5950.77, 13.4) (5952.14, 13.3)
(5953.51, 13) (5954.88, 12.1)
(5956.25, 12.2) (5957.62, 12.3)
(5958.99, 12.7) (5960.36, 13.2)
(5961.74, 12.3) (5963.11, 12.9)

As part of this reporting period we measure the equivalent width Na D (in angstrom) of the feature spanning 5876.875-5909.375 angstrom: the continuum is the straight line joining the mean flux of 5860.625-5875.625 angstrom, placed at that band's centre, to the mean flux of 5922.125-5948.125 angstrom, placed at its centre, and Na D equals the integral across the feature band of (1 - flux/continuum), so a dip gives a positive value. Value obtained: 3.4 angstrom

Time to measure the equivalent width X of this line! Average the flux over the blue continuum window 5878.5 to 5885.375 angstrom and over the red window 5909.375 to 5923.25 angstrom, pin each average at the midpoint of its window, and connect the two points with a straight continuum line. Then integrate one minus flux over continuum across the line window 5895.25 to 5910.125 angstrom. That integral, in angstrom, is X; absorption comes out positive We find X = 0.91 angstrom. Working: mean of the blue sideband 12.1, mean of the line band 11.5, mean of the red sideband 12.4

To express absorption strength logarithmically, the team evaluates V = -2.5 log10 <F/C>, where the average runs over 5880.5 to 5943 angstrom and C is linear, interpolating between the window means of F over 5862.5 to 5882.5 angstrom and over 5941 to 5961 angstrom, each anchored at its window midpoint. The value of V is 0.07 mag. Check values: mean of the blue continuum 12.8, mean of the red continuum 12.6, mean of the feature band 11.9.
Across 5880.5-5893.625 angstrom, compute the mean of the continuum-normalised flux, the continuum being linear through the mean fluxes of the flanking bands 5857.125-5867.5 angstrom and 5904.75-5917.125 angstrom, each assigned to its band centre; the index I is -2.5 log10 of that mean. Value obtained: 0.13 mag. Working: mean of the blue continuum 12.5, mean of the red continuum 12.3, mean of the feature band 10.9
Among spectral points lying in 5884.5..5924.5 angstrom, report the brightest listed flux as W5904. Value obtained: 13.5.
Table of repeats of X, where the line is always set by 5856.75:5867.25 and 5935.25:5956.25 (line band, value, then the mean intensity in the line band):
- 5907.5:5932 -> 0.2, 12.5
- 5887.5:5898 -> 1.9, 10.3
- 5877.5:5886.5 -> 0.3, 12.1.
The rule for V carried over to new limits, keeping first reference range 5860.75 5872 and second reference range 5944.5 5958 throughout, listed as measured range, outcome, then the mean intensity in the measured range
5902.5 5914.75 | 0.05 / 11.9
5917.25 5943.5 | 0.01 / 12.5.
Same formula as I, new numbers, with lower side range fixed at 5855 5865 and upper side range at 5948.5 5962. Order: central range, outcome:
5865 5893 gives 0.05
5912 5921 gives 0.03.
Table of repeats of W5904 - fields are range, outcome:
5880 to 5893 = 12.9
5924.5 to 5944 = 13.7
